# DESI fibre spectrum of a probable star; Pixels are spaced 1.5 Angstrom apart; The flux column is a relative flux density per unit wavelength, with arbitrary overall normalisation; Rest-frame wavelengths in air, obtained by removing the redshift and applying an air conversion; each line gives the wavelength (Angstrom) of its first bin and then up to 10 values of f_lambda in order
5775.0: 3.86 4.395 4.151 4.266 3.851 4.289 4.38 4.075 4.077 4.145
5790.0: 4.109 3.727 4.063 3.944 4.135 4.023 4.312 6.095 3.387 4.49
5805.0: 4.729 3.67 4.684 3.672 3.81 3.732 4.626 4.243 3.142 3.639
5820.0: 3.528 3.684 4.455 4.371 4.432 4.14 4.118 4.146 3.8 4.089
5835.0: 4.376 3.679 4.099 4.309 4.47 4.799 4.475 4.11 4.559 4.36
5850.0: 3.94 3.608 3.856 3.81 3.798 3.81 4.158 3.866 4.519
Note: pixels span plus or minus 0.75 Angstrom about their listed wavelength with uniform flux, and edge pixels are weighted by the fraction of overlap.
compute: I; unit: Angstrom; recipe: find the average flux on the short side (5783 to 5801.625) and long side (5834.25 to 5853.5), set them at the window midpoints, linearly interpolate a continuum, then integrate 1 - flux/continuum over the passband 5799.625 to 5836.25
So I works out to 0.9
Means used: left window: 4.24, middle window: 4.12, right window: 4.21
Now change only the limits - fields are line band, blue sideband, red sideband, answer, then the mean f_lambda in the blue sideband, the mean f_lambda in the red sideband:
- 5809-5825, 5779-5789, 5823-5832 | 1.18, 4.15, 4.22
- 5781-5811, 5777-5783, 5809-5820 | -1.51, 4.14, 3.82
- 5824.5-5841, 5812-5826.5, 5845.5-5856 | -0.62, 3.98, 4.01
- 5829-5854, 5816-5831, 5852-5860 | -1.56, 3.97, 3.88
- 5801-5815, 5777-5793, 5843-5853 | 0.01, 4.11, 4.17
